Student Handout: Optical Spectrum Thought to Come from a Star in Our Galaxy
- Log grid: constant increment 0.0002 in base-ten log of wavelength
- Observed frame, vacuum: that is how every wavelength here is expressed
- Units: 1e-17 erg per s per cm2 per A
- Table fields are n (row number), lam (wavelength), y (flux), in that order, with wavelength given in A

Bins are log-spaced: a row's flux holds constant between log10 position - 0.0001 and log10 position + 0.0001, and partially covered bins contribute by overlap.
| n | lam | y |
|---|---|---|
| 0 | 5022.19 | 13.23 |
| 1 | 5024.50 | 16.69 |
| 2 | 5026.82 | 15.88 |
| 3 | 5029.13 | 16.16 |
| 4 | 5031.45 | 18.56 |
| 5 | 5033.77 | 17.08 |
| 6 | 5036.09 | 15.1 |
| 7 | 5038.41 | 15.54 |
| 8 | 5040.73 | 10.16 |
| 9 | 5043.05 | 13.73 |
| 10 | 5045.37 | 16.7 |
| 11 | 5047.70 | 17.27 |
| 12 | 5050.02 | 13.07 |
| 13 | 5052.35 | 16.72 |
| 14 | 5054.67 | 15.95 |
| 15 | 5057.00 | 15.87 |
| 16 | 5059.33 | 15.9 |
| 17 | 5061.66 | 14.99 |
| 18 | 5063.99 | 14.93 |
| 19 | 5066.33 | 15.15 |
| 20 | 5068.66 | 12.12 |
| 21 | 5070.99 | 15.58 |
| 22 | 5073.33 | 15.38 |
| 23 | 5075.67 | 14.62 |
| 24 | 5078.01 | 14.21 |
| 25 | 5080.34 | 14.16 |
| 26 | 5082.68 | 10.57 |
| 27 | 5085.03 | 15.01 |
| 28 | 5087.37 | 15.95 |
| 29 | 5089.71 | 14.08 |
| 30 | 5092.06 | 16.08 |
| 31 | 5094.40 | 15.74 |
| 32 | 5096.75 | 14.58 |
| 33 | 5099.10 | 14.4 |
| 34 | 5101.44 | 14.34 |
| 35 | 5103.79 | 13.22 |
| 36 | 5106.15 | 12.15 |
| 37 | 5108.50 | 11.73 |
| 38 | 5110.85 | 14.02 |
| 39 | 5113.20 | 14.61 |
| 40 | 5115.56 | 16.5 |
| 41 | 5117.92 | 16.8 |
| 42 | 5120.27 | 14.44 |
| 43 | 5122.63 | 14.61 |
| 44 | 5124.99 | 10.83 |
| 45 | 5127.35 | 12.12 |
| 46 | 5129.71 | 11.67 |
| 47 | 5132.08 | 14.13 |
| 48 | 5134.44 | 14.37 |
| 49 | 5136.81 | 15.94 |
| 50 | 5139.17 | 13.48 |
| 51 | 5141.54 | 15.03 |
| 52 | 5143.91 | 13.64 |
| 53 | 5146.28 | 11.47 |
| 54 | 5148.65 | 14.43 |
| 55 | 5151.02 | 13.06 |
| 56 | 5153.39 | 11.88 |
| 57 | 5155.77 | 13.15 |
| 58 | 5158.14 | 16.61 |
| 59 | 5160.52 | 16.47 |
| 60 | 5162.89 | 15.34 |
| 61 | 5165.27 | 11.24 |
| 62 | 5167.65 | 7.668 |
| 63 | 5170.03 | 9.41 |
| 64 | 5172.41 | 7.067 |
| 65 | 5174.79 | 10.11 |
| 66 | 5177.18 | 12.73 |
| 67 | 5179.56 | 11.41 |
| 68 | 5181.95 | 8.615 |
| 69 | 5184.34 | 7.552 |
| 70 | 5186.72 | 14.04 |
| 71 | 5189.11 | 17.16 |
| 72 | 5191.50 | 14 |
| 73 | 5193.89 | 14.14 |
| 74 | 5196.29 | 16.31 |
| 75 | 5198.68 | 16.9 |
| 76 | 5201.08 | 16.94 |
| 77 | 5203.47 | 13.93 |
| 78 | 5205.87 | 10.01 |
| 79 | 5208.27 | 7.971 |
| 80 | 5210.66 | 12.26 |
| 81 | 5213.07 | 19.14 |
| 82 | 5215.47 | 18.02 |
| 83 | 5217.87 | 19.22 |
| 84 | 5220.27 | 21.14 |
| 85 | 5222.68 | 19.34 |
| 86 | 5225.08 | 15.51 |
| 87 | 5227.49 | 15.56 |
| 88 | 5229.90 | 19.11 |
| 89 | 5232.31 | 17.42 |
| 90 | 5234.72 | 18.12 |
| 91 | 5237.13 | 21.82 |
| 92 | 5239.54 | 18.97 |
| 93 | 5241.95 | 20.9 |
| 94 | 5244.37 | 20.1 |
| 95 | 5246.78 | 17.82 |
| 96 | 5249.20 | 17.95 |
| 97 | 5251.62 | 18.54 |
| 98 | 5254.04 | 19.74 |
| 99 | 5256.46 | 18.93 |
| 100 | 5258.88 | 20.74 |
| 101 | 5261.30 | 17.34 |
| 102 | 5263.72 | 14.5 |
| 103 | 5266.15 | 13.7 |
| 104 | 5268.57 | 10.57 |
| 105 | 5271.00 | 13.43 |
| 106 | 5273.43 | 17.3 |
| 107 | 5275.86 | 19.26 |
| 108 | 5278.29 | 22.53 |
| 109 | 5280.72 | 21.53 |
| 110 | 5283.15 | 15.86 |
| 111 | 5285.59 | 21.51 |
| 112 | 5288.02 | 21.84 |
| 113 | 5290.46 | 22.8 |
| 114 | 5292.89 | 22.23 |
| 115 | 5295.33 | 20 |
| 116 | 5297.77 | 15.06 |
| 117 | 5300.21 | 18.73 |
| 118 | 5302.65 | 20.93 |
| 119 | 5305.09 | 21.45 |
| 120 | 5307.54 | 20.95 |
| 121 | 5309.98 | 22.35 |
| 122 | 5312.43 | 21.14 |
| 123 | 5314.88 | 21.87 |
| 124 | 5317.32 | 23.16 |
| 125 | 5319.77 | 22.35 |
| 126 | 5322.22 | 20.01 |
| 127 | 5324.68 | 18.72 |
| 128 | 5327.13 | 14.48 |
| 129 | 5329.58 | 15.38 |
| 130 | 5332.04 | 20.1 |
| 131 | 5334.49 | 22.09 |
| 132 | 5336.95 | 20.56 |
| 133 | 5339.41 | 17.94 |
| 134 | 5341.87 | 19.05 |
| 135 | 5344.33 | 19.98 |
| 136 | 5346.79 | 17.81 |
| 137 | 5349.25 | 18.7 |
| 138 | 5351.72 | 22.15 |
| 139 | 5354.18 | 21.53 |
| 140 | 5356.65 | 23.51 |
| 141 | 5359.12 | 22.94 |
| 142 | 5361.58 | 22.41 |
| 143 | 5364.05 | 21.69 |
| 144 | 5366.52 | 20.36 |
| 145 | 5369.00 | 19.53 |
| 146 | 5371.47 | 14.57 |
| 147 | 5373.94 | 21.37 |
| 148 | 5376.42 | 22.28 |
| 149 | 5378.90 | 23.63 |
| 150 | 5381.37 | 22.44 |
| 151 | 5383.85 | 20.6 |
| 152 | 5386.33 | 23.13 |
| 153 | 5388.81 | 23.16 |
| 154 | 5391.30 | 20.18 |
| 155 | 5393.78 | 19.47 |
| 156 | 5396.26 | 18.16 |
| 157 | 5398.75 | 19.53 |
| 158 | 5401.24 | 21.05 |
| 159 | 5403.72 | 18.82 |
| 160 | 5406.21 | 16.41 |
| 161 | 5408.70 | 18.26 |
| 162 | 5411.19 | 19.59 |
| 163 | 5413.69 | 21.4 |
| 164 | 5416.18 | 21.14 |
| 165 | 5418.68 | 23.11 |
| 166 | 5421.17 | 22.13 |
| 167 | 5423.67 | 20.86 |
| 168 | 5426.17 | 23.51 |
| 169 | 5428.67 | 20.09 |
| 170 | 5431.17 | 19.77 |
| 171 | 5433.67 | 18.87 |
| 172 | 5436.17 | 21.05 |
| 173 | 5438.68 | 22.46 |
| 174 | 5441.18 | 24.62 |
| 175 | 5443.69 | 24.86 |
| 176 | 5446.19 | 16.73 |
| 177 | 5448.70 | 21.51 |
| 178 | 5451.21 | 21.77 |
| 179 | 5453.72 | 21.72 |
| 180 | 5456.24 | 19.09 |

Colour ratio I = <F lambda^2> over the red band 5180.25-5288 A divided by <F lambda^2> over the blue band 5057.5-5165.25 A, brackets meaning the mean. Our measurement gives 1.24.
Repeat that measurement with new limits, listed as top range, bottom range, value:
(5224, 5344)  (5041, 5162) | 1.42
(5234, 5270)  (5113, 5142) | 1.33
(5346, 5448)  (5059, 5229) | 1.64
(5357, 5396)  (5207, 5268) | 1.26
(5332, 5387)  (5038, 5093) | 1.58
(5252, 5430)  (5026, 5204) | 1.55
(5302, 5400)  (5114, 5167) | 1.60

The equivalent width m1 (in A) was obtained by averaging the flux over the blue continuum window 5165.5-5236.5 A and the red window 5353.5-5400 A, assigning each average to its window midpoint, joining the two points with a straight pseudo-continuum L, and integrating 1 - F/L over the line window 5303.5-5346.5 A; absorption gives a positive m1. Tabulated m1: -2.35 A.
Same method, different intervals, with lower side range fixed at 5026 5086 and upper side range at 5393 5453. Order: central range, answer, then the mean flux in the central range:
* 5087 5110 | 2.2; 14.2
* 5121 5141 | 3.3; 13.5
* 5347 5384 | -2.5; 21.1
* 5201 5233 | 2.6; 16.1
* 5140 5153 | 2.4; 13.4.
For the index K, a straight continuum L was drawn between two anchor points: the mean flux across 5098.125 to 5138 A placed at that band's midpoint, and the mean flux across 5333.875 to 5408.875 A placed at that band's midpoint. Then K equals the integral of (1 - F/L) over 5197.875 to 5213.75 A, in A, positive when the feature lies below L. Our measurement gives 2.5 A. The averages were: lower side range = 13.9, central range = 13.6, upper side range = 20.4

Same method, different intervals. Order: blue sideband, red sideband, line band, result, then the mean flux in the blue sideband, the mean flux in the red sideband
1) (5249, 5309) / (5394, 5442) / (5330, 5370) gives -1.84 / 18.7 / 20.5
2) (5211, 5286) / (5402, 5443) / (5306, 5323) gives -2.28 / 18.1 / 20.8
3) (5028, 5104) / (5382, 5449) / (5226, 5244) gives -1.09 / 15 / 20.8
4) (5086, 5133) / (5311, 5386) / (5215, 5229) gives -0.88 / 14.1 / 20.5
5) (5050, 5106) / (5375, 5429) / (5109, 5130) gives 2.01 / 14.7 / 20.9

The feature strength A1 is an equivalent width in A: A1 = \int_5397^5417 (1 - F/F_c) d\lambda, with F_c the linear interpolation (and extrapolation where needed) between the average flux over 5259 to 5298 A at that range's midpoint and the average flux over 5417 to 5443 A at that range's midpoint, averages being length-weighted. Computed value 1.6 A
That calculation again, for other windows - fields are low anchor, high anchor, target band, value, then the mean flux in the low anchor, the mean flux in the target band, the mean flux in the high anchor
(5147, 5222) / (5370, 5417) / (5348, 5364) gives -2.35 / 13.5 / 21.9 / 20.3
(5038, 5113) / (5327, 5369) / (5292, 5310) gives -0.79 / 14.5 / 20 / 20.2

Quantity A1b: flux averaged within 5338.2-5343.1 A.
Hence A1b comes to 18.5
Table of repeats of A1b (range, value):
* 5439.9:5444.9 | 24.7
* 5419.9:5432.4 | 21.3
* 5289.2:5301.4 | 19.8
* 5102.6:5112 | 12.8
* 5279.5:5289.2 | 20.2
